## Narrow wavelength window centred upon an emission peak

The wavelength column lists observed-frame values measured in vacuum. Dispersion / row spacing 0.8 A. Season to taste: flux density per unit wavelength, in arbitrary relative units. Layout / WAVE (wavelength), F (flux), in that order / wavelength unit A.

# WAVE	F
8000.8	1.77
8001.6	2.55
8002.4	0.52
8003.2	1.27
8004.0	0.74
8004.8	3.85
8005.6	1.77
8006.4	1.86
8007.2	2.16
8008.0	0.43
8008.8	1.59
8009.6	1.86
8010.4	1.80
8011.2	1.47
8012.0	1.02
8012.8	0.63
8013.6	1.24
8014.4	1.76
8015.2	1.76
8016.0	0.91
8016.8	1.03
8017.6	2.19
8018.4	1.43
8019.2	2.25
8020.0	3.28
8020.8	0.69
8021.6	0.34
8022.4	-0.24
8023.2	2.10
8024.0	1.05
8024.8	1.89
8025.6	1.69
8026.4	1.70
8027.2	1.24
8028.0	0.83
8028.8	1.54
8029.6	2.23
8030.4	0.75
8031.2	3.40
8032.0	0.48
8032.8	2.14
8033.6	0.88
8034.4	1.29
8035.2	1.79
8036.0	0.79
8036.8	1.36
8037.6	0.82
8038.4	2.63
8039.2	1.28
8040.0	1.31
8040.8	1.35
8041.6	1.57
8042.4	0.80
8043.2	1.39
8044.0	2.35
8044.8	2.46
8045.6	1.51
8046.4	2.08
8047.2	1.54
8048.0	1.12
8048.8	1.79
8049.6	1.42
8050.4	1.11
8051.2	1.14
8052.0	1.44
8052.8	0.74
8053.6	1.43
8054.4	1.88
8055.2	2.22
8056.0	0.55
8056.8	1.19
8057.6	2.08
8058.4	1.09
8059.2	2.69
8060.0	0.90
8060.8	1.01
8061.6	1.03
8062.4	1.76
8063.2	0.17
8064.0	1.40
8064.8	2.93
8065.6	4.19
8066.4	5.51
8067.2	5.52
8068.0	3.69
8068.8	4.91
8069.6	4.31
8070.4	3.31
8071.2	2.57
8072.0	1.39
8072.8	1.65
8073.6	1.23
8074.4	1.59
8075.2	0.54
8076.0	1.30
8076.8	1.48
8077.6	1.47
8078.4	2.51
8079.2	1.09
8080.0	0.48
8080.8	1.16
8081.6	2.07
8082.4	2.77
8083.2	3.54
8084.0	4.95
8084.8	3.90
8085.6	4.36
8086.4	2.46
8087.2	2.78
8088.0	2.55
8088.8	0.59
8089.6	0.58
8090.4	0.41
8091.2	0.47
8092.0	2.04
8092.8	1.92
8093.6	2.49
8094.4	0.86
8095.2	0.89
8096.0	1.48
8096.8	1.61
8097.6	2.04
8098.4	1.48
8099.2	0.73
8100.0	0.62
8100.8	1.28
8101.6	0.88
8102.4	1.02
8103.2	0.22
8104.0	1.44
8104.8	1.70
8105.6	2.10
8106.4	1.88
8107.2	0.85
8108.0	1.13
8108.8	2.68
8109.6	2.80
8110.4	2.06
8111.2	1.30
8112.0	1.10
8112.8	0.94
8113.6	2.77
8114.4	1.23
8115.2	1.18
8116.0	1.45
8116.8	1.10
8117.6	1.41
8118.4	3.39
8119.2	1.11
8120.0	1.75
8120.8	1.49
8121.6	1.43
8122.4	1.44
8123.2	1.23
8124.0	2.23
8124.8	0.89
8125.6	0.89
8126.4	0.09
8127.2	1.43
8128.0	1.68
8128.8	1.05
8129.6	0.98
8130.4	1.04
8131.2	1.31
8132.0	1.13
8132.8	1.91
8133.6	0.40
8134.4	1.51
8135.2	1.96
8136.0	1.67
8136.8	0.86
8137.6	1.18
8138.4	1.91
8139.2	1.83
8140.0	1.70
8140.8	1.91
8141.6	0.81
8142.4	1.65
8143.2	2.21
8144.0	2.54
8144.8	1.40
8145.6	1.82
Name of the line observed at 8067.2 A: [S II] 6716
